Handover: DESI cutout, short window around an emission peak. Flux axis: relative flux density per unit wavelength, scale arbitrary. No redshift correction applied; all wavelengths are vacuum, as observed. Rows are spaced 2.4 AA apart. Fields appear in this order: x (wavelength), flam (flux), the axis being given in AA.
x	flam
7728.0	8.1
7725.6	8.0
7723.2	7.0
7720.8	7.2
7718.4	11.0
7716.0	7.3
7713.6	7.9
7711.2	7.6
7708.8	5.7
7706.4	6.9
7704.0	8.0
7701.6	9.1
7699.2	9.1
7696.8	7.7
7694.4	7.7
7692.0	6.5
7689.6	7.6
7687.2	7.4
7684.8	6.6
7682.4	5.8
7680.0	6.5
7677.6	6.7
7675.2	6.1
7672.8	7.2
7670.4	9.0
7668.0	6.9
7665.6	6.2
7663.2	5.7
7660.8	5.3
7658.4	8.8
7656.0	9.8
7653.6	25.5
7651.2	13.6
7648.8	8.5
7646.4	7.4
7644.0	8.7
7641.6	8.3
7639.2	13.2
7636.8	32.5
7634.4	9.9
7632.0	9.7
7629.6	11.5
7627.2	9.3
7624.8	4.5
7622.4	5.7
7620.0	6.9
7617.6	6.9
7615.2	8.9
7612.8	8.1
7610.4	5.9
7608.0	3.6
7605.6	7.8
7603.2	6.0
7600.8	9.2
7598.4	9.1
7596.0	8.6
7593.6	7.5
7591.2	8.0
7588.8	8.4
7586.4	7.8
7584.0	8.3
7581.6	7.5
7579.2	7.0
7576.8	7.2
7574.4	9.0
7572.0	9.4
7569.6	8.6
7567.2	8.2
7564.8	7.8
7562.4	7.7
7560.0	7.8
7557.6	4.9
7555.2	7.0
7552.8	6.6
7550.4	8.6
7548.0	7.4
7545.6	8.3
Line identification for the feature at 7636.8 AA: [S II]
